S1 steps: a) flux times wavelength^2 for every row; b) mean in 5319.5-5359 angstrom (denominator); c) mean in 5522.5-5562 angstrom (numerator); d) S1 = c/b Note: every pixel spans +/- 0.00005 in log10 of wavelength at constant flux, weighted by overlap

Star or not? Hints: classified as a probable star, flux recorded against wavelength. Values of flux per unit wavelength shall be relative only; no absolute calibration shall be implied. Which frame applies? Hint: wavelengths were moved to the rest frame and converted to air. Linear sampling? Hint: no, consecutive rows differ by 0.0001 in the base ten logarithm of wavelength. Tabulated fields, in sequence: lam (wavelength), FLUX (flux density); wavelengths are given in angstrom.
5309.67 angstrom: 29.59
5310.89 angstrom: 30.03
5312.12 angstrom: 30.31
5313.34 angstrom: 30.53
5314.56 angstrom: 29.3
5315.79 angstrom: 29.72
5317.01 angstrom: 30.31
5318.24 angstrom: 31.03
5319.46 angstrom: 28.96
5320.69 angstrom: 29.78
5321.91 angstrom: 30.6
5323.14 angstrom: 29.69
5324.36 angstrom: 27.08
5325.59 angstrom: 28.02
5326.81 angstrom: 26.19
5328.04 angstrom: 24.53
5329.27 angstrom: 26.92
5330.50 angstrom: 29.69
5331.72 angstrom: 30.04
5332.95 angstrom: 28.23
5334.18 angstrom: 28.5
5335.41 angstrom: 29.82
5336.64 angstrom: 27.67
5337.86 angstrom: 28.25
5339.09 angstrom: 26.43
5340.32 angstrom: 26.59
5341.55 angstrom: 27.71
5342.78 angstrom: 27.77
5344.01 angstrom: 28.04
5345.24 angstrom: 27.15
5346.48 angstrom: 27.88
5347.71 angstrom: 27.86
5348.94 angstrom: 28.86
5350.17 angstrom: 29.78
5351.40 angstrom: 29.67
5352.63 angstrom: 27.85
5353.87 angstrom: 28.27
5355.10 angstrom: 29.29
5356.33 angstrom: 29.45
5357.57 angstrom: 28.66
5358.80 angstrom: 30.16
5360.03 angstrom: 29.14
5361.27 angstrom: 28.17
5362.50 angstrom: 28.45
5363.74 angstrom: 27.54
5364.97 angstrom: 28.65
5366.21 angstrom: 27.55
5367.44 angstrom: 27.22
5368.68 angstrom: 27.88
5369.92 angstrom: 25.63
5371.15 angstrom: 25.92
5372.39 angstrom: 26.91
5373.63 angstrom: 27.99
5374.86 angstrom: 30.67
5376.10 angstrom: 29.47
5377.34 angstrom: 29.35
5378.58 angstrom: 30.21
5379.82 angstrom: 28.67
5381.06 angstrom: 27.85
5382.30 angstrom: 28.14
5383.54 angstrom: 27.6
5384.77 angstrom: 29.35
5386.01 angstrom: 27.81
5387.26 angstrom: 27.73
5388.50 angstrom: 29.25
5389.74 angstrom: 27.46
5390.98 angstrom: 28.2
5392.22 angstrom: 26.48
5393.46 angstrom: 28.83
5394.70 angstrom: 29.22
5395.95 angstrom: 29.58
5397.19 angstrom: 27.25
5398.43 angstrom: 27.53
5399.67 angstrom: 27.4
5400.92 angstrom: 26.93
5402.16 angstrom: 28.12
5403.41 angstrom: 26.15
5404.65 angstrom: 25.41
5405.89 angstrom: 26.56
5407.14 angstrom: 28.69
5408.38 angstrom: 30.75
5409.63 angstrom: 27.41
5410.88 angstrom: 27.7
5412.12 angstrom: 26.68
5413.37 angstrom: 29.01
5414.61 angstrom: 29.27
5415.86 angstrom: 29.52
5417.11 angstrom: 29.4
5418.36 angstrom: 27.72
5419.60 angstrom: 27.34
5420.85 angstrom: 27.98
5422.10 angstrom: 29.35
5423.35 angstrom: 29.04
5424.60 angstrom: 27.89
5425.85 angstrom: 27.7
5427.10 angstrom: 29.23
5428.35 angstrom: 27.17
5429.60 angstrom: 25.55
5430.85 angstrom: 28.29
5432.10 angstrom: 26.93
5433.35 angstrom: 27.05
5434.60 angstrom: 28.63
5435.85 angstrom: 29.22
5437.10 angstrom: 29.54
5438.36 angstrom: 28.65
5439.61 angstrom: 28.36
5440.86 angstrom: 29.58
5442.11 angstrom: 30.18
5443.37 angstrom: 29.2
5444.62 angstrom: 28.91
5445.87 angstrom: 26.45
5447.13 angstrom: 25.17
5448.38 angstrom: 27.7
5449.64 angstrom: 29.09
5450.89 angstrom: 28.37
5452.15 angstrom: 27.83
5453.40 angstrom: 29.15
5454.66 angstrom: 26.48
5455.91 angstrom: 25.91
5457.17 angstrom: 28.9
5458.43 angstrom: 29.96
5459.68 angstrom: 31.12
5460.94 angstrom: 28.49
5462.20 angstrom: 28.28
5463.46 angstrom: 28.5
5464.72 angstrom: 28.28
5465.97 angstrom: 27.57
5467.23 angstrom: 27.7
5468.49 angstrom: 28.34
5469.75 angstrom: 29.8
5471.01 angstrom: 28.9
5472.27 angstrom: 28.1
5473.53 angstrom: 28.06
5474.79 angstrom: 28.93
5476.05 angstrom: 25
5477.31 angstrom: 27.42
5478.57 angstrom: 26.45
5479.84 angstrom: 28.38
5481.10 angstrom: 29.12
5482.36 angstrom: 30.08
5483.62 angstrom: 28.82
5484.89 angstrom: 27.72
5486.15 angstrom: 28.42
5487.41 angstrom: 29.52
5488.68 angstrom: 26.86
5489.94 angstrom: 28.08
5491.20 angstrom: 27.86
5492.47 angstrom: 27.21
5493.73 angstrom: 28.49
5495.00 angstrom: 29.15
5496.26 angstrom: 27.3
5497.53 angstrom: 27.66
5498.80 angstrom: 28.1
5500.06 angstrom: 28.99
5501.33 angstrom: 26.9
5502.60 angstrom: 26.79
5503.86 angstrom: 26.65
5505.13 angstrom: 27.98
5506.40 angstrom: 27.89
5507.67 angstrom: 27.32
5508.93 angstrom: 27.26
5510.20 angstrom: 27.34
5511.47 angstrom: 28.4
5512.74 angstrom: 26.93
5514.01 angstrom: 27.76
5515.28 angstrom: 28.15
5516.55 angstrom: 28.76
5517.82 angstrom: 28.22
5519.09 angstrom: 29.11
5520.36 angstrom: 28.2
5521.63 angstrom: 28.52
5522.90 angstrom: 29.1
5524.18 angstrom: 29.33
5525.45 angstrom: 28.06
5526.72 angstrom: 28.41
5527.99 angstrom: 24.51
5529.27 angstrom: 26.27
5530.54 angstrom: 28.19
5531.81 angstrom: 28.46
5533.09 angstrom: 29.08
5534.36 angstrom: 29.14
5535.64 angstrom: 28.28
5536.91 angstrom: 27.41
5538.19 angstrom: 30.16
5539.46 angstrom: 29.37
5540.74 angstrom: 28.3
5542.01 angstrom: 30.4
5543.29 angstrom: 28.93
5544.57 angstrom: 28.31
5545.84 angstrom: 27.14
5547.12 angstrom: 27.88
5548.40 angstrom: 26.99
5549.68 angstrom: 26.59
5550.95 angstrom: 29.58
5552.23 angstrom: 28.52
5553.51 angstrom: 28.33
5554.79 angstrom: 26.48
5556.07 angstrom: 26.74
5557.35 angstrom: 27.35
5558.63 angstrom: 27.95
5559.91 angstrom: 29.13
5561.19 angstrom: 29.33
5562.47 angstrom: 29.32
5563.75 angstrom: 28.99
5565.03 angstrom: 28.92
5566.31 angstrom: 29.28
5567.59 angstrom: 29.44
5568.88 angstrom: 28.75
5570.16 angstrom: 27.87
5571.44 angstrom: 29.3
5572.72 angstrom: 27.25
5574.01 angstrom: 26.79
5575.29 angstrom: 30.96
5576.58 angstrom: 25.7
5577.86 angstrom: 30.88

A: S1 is 1.07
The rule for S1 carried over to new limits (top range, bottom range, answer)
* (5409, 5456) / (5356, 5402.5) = 1.02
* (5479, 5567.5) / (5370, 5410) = 1.05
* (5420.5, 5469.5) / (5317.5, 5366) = 1.03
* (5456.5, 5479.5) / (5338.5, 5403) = 1.04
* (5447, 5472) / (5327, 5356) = 1.05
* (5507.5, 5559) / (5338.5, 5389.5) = 1.06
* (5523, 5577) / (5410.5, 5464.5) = 1.04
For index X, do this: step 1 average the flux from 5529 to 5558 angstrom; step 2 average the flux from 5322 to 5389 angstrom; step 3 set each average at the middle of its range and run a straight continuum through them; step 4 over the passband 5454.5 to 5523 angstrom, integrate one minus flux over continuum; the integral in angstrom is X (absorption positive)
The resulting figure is 0.3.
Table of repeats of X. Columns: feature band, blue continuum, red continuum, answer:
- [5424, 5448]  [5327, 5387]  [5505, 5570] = 0.1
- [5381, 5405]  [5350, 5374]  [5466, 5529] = 0.3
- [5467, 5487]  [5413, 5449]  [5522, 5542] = 0.1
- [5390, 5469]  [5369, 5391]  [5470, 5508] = -0.1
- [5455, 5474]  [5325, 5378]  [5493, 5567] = -0.2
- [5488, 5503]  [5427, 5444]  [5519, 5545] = 0.3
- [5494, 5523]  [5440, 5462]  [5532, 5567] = 0.5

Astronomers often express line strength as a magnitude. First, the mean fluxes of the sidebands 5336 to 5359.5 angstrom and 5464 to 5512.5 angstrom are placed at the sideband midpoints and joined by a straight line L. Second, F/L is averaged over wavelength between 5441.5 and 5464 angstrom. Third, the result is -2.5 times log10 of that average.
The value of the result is -0.010 mag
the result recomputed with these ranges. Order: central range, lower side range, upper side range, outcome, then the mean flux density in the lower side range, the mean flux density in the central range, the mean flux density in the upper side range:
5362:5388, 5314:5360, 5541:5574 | 0.01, 28.5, 28.1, 28.3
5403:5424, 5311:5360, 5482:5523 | 0.01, 28.7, 28.1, 28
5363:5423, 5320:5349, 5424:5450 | 0.00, 28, 28.1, 28.1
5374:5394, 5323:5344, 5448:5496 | -0.02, 27.8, 28.6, 28.3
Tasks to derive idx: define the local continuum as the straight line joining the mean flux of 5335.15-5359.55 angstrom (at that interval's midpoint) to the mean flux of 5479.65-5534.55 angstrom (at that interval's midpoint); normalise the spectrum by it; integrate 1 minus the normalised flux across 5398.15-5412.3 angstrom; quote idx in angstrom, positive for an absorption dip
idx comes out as 0.4 angstrom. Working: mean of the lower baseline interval 28.4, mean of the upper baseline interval 28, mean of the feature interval 27.5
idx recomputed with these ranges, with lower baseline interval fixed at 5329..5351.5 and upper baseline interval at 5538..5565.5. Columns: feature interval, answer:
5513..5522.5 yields 0.00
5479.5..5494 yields -0.02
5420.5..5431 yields 0.11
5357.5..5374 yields 0.26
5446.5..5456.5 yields 0.30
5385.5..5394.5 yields 0.08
